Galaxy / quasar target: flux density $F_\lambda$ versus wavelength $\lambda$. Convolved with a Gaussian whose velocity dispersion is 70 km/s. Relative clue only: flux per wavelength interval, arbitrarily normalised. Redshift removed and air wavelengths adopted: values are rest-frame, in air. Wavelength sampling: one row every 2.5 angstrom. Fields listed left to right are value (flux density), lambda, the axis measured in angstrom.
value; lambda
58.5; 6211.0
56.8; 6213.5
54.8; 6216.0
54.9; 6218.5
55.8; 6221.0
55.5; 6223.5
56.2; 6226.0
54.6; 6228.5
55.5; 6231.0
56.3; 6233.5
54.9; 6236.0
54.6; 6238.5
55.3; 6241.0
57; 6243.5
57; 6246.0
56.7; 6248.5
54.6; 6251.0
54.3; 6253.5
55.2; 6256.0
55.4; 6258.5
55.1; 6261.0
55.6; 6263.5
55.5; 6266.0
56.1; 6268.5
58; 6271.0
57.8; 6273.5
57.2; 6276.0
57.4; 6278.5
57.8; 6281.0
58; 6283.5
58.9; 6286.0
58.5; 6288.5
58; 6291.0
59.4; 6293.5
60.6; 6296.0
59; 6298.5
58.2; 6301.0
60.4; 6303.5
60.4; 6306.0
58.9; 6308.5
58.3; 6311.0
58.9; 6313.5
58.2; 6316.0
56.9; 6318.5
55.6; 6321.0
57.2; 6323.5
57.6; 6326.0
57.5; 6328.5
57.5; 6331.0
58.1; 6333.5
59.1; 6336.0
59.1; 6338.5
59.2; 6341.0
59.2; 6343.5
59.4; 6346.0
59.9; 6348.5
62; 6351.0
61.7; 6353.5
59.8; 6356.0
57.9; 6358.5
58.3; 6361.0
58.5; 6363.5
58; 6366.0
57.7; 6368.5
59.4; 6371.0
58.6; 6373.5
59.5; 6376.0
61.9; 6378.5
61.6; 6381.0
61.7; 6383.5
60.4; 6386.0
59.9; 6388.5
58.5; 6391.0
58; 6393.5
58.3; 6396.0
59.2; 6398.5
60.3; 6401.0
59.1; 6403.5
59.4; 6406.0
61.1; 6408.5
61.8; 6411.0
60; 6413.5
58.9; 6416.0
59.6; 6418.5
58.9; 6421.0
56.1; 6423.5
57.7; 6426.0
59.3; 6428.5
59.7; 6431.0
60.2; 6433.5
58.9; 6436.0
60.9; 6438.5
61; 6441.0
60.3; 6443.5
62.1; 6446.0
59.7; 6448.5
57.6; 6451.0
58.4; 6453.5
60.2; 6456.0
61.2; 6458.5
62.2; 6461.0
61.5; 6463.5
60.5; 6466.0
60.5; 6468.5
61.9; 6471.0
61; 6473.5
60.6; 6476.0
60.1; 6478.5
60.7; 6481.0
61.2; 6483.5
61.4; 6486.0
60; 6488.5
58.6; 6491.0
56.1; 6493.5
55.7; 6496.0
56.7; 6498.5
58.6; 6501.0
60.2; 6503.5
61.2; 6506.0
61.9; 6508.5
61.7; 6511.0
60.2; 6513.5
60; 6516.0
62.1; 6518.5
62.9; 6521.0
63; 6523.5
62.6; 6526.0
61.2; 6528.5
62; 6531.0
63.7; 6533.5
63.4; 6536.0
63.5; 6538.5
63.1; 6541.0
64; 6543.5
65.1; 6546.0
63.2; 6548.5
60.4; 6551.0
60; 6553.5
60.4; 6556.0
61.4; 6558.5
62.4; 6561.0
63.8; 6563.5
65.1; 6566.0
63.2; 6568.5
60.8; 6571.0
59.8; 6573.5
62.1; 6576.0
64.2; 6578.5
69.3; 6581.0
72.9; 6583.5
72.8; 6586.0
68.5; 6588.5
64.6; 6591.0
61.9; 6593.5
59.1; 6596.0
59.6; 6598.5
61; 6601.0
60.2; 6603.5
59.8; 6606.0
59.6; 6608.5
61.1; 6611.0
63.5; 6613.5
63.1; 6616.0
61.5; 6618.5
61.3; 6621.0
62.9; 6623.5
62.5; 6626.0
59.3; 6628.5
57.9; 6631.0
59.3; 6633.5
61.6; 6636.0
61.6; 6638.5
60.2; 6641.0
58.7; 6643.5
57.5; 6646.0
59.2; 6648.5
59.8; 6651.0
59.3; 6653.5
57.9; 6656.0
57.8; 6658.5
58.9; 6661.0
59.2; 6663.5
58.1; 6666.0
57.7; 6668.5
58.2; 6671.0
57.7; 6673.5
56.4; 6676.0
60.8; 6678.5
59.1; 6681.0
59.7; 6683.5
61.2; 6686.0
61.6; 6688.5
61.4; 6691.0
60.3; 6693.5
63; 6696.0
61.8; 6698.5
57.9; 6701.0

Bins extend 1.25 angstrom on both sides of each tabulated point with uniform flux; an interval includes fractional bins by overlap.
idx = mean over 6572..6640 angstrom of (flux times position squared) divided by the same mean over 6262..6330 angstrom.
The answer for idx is 1.2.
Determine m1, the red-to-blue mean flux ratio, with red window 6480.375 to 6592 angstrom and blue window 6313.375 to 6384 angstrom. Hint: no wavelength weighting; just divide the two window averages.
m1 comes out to 1.1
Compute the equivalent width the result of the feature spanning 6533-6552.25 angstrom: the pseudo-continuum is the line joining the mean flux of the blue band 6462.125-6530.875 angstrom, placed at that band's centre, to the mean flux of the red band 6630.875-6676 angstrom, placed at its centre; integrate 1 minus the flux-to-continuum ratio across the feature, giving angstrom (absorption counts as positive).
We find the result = -1.1 angstrom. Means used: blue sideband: 60.5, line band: 63.3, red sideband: 58.9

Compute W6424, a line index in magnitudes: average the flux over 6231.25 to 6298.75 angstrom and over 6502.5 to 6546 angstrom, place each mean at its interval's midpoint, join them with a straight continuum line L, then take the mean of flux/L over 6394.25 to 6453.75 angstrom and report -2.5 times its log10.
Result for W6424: 0.01 mag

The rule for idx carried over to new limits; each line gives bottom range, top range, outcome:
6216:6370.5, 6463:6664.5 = 1.16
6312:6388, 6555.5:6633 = 1.15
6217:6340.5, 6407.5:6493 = 1.11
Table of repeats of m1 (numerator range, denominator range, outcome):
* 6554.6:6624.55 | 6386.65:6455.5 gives 1.06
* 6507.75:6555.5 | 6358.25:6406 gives 1.05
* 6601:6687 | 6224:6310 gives 1.05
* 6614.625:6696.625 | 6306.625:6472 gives 1.01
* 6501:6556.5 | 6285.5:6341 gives 1.06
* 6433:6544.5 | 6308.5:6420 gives 1.03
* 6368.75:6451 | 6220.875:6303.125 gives 1.05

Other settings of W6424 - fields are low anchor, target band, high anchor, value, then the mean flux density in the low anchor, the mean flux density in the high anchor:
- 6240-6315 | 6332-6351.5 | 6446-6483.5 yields -0.016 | 57.5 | 60.5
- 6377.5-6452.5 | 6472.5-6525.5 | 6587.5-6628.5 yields 0.007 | 59.7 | 61.8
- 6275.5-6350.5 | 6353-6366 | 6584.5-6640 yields 0.002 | 58.5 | 62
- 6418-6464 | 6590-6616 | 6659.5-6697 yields -0.027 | 59.7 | 59.5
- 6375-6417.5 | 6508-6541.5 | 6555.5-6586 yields 0.015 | 60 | 64.2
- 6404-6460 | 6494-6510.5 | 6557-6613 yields 0.042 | 59.7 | 63.3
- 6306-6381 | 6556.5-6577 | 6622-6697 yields -0.051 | 58.8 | 59.6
